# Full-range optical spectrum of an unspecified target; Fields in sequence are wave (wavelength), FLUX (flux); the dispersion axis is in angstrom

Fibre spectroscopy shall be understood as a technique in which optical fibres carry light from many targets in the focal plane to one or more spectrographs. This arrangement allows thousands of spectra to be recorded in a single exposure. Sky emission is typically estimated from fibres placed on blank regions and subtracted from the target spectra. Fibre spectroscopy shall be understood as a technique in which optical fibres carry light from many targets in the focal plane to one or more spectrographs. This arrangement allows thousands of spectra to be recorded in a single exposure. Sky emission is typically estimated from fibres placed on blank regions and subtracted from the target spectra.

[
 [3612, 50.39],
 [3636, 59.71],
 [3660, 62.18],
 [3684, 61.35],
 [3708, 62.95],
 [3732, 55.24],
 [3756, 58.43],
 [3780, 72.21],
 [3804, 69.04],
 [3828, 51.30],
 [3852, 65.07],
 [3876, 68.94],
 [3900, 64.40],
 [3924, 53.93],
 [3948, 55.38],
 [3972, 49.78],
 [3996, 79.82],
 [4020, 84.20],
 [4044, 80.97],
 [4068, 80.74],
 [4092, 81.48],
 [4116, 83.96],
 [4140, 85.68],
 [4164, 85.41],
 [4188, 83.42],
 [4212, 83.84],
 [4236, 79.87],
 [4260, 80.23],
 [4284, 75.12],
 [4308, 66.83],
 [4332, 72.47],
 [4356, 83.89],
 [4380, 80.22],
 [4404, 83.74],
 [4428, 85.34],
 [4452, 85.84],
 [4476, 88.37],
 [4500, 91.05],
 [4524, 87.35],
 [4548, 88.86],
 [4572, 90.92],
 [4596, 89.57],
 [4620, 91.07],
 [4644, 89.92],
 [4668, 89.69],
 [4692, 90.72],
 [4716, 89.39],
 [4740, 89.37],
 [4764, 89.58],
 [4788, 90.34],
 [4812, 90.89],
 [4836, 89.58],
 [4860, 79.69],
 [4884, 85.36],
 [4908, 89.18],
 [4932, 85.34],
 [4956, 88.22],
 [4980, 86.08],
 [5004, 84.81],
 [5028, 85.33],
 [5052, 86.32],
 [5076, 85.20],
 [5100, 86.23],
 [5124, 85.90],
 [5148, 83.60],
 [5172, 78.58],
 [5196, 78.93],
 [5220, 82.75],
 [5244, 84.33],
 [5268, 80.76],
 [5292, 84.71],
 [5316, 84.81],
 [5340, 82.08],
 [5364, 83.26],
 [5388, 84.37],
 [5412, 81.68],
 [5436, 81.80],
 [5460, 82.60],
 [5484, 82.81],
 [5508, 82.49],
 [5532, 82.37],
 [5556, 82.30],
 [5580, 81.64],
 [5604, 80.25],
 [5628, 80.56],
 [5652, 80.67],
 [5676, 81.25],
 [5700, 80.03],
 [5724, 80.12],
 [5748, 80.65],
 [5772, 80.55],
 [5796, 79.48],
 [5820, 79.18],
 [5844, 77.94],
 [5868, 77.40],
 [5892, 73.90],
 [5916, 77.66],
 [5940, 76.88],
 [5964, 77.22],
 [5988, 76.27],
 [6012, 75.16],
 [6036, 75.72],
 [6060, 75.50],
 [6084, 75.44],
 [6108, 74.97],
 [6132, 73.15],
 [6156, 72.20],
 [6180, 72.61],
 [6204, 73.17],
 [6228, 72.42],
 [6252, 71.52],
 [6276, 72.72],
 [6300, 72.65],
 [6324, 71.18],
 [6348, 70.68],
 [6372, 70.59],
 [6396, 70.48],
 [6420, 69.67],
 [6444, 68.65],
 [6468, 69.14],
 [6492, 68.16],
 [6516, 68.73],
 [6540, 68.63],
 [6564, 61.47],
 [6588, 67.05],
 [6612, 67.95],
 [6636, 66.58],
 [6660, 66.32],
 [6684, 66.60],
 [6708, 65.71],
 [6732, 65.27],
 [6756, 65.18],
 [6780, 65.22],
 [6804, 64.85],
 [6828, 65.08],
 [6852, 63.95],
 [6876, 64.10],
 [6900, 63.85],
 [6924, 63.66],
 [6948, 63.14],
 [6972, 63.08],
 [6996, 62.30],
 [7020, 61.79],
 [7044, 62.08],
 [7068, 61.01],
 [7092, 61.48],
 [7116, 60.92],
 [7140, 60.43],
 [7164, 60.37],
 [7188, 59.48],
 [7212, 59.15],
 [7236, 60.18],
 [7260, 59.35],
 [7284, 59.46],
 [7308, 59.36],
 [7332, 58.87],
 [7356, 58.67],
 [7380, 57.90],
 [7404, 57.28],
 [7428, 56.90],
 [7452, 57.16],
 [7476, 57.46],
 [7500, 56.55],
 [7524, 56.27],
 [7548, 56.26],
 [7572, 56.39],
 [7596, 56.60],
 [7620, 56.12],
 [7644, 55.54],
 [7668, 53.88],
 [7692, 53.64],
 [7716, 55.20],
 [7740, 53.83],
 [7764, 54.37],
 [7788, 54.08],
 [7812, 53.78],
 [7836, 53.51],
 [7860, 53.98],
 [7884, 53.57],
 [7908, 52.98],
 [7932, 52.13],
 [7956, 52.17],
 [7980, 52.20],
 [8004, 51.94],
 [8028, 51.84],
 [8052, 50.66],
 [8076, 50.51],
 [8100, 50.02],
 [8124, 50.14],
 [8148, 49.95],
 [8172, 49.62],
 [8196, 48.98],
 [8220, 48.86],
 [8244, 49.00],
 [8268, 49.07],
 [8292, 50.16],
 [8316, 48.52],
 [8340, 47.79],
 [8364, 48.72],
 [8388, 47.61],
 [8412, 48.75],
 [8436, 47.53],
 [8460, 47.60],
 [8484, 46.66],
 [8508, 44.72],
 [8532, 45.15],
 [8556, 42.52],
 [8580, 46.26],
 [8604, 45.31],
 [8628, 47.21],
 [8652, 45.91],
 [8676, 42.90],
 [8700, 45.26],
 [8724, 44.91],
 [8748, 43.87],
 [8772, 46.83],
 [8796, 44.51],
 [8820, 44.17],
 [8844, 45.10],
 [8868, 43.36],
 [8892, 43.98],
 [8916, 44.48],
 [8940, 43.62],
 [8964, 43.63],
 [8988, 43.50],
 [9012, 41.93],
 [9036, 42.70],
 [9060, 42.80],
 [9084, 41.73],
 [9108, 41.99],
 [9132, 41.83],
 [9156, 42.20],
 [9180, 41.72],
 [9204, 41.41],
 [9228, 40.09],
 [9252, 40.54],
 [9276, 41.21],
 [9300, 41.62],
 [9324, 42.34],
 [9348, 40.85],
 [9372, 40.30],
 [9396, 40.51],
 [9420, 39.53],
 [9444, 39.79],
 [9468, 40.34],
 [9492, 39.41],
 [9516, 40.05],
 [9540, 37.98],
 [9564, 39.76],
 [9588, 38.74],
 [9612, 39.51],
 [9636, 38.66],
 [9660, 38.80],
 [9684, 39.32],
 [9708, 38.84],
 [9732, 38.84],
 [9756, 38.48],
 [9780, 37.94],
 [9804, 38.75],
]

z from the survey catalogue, 0.00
